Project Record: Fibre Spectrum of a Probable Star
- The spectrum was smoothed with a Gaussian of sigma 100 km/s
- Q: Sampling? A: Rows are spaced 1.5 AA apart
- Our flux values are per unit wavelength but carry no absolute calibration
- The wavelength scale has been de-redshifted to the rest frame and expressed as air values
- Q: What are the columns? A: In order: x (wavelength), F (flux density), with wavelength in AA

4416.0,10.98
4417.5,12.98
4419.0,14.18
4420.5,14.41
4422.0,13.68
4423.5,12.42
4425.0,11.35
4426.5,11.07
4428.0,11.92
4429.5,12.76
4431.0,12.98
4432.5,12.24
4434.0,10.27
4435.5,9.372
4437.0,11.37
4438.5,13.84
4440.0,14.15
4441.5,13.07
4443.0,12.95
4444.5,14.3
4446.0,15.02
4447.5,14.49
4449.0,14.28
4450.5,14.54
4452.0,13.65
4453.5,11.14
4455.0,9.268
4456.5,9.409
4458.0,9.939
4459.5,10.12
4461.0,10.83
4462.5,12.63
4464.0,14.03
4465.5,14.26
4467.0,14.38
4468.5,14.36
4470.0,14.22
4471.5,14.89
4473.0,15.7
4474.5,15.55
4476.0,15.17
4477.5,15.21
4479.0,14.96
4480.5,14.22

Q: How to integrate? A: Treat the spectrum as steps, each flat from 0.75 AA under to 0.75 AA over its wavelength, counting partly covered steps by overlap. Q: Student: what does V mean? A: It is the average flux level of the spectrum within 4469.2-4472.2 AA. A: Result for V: 14.5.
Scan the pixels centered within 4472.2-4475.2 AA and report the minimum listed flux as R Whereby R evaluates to 15.55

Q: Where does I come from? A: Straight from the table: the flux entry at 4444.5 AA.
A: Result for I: 14.3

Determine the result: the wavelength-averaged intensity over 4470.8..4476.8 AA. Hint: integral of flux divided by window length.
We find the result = 15.3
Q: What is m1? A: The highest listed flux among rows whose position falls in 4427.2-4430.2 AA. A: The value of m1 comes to 12.76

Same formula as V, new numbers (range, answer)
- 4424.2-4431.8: 12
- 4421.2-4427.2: 12.2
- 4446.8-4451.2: 14.4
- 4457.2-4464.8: 11.5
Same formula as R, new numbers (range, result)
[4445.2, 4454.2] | 11.14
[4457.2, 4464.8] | 9.939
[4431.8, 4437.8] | 9.372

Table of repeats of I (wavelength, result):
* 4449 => 14.28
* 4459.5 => 10.12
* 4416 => 10.98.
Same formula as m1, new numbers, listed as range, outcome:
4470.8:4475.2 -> 15.7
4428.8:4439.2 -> 13.84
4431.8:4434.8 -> 12.24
